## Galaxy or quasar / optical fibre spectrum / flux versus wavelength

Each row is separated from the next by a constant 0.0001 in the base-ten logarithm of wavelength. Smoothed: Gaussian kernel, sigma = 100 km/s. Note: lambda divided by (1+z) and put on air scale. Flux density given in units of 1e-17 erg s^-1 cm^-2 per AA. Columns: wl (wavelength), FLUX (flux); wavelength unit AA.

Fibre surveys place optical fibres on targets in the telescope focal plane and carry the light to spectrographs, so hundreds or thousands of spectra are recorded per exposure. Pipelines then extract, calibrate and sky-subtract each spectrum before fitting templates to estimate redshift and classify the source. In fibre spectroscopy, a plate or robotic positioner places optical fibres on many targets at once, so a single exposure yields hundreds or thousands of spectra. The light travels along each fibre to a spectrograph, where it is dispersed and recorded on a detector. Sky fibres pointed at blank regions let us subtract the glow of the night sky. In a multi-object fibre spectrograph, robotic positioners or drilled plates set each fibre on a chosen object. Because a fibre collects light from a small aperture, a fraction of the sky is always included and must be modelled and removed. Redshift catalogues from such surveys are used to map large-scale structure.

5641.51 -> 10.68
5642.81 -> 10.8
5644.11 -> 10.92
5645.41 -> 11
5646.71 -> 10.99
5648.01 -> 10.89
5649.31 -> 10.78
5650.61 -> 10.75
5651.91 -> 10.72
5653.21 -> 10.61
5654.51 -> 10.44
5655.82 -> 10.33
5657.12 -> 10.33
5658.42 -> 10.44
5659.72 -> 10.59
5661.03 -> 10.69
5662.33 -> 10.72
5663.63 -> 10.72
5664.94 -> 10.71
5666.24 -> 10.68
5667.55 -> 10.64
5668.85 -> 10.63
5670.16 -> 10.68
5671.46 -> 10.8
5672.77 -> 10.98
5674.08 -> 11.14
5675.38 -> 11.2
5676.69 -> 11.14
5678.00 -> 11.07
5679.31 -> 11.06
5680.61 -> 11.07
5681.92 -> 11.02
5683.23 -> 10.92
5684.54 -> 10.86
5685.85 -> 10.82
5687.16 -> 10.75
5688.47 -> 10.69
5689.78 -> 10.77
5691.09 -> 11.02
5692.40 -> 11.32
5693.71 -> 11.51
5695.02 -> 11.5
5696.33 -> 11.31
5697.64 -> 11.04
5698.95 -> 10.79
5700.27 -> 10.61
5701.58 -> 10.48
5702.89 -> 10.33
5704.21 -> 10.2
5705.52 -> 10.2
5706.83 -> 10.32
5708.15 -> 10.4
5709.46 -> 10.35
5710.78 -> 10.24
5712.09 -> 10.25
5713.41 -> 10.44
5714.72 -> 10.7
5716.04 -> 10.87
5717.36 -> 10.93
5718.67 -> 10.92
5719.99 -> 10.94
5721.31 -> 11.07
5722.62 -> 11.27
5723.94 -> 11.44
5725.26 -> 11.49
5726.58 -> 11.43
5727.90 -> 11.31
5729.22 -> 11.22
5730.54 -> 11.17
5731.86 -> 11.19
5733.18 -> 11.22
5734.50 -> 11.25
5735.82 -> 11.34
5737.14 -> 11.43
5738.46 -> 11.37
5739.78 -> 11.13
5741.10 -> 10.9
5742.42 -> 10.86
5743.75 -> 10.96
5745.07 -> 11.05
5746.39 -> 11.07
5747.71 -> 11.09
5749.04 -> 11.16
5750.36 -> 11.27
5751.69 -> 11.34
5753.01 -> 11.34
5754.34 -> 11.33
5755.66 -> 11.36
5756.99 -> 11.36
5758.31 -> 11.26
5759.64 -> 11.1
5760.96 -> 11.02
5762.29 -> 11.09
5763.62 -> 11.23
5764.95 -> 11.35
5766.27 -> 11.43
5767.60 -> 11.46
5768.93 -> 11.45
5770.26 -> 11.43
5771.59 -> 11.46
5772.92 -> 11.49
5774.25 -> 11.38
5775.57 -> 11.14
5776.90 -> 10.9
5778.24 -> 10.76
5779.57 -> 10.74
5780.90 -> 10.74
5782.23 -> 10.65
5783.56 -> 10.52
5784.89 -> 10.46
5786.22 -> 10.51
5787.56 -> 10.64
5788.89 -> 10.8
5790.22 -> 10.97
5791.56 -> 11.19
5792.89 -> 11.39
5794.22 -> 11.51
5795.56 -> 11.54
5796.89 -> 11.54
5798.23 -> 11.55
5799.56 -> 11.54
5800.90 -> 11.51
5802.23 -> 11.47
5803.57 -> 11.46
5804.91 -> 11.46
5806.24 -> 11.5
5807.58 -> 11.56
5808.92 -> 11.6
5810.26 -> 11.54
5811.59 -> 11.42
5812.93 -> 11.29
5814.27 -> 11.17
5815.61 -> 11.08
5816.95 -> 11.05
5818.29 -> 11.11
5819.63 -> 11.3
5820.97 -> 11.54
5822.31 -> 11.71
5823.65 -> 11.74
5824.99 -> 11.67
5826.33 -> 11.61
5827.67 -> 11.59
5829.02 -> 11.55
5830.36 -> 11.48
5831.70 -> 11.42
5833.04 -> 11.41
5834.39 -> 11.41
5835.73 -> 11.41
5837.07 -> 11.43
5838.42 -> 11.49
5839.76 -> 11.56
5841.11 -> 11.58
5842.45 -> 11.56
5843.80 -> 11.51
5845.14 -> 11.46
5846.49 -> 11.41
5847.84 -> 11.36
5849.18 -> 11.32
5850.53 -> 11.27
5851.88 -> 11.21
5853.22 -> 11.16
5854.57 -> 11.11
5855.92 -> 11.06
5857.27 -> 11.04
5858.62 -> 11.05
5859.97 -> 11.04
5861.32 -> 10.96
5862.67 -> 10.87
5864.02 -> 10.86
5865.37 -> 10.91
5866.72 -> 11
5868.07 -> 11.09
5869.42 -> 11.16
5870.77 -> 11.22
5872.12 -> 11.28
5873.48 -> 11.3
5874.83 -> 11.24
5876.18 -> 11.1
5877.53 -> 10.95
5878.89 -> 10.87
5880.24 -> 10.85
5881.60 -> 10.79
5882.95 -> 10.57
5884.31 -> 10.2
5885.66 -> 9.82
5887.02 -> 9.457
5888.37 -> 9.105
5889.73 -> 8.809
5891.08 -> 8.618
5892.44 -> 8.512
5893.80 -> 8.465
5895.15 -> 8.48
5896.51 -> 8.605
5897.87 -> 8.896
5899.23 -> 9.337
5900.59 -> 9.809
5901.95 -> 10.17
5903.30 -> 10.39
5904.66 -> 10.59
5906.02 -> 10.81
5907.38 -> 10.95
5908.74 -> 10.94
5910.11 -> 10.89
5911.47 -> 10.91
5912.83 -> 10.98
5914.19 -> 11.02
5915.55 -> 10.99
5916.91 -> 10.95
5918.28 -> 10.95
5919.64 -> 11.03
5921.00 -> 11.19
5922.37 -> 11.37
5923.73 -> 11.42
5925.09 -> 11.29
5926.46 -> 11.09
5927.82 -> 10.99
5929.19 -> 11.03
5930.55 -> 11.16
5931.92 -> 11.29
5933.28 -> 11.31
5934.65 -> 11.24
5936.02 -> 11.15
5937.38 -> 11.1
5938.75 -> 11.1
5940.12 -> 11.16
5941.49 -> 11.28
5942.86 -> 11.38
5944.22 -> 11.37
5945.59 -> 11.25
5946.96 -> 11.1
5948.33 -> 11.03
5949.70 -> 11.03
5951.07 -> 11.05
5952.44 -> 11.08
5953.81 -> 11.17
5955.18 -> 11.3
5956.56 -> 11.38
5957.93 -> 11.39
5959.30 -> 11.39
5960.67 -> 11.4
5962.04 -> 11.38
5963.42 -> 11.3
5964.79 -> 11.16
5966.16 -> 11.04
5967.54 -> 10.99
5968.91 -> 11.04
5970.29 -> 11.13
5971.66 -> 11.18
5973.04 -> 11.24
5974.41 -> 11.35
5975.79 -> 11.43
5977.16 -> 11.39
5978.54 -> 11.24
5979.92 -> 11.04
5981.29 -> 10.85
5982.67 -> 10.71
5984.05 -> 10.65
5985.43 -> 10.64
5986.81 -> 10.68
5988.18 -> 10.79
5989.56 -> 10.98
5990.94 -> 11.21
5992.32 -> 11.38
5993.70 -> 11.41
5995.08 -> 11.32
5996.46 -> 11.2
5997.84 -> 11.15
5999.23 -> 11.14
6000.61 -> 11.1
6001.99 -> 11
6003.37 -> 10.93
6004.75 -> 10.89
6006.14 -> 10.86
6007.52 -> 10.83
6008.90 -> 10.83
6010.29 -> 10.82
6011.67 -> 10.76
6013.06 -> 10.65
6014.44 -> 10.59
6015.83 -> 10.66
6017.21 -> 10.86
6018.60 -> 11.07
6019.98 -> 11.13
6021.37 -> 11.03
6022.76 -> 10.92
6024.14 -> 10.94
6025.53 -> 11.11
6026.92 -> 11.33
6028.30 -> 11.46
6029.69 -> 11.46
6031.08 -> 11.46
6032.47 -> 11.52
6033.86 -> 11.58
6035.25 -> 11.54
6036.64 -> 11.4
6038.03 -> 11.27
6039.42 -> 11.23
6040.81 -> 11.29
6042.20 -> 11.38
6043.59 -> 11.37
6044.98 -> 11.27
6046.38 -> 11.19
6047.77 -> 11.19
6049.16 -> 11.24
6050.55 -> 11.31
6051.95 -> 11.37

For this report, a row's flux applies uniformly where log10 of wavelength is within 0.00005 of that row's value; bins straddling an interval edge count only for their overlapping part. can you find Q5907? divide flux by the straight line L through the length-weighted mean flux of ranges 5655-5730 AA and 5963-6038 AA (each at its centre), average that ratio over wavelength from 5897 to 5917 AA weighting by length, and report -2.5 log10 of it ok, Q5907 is 0.05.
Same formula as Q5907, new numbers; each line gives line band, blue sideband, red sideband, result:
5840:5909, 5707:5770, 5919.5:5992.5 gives 0.058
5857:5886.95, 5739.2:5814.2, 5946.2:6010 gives 0.027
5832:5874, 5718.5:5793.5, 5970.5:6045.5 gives -0.011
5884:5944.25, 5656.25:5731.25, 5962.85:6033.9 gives 0.053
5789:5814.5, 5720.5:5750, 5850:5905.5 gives -0.060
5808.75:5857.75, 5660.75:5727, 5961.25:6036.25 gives -0.043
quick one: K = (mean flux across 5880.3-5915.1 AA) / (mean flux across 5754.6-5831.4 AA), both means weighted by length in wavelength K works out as 0.9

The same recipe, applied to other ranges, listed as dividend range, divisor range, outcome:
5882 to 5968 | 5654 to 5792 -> 0.97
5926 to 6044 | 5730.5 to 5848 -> 0.99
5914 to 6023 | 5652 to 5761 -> 1.02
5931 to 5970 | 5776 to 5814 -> 1.00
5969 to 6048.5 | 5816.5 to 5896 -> 1.02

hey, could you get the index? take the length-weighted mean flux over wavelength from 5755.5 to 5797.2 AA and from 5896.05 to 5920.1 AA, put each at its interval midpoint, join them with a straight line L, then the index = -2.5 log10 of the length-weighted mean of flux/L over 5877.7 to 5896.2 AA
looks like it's 0.11 mag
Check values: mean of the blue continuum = 11.1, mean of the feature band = 9.6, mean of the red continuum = 10.5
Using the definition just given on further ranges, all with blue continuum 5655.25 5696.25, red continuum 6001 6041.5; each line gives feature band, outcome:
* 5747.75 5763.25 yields -0.030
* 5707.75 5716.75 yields 0.044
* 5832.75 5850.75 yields -0.045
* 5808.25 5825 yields -0.042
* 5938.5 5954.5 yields -0.013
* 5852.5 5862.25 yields -0.007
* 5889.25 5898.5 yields 0.265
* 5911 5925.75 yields -0.008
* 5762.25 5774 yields -0.044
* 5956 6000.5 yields -0.008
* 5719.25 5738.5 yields -0.036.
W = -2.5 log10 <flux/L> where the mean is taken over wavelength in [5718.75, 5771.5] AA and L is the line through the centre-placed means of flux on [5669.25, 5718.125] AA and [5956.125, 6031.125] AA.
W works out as -0.04 mag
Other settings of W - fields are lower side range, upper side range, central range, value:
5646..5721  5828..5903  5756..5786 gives -0.038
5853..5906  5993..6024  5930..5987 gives -0.044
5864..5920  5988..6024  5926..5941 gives -0.057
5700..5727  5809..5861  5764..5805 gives -0.008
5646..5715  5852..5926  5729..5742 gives -0.052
